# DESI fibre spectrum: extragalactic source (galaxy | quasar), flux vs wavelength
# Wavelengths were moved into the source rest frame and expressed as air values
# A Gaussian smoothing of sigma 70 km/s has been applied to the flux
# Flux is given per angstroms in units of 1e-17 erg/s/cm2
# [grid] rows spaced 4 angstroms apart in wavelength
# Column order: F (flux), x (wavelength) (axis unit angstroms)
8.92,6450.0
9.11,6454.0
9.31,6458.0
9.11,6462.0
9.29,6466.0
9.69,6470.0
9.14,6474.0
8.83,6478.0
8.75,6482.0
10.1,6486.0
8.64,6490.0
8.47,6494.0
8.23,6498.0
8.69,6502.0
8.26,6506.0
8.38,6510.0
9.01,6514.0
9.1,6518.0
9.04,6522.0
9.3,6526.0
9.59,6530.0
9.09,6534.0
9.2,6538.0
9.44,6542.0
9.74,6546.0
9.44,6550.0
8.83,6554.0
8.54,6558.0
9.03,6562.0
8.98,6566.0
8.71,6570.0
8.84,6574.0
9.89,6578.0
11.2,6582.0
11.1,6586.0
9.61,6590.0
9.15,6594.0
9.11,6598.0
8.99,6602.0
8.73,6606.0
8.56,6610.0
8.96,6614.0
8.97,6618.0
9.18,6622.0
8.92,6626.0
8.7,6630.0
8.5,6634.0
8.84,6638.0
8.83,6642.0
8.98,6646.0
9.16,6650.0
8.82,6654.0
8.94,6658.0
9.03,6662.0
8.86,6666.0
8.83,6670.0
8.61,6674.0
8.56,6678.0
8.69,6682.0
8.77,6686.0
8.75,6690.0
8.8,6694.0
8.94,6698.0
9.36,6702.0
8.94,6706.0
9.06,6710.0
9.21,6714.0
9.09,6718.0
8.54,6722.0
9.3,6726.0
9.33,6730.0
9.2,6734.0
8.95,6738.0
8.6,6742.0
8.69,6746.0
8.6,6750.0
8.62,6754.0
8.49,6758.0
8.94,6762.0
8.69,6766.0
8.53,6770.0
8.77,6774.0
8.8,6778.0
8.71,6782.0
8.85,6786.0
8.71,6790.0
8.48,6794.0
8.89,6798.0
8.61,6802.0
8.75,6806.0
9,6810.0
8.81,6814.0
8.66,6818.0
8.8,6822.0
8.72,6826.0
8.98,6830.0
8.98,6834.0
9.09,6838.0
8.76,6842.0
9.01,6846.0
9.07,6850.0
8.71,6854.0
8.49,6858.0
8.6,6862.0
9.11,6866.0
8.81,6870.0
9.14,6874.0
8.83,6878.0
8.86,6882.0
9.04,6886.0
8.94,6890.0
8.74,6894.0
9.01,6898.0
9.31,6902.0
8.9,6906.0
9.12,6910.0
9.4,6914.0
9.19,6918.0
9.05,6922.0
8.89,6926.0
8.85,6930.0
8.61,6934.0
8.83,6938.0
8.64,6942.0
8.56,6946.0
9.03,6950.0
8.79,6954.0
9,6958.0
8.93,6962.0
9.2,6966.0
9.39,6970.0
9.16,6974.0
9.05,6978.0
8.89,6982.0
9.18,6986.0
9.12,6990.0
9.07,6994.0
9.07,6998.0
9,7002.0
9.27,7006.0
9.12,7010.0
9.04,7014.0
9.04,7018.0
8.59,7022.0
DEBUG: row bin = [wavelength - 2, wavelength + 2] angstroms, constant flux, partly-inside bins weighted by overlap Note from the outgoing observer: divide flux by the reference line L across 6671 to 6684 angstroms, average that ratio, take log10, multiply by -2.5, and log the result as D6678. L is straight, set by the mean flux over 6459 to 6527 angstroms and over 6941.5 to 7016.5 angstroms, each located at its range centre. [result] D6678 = 0.04 mag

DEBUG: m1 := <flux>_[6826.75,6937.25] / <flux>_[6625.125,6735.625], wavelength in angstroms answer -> 1.00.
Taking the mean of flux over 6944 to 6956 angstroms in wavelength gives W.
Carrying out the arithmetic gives 8.79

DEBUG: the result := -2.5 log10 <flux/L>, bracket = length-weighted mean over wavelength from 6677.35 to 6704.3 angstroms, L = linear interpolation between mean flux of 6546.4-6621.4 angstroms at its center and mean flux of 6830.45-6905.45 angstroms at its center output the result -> 0.03 mag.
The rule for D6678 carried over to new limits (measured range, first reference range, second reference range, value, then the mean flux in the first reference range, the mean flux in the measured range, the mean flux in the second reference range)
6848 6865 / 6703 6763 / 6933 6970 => 0.02 mag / 8.91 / 8.74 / 8.88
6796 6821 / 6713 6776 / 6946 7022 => 0.01 mag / 8.84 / 8.79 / 9.05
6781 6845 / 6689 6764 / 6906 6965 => 0.01 mag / 8.92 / 8.8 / 8.92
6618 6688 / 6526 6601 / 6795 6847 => 0.04 mag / 9.41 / 8.84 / 8.84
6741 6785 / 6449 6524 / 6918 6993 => 0.03 mag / 8.95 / 8.68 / 8.96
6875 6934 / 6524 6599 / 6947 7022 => 0.01 mag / 9.41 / 9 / 9.06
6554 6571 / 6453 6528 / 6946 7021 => 0.02 mag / 8.97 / 8.82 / 9.05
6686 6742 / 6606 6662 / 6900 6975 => -0.01 mag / 8.87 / 9.01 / 8.99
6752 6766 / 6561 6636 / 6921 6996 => 0.05 mag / 9.22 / 8.68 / 8.96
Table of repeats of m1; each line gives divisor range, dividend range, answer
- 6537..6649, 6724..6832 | 0.96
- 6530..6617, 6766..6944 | 0.95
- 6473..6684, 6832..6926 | 0.99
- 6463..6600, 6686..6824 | 0.96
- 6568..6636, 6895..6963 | 0.97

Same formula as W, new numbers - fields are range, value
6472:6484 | 8.91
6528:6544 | 9.33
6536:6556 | 9.33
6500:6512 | 8.44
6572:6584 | 9.98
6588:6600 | 9.29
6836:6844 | 8.93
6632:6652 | 8.86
